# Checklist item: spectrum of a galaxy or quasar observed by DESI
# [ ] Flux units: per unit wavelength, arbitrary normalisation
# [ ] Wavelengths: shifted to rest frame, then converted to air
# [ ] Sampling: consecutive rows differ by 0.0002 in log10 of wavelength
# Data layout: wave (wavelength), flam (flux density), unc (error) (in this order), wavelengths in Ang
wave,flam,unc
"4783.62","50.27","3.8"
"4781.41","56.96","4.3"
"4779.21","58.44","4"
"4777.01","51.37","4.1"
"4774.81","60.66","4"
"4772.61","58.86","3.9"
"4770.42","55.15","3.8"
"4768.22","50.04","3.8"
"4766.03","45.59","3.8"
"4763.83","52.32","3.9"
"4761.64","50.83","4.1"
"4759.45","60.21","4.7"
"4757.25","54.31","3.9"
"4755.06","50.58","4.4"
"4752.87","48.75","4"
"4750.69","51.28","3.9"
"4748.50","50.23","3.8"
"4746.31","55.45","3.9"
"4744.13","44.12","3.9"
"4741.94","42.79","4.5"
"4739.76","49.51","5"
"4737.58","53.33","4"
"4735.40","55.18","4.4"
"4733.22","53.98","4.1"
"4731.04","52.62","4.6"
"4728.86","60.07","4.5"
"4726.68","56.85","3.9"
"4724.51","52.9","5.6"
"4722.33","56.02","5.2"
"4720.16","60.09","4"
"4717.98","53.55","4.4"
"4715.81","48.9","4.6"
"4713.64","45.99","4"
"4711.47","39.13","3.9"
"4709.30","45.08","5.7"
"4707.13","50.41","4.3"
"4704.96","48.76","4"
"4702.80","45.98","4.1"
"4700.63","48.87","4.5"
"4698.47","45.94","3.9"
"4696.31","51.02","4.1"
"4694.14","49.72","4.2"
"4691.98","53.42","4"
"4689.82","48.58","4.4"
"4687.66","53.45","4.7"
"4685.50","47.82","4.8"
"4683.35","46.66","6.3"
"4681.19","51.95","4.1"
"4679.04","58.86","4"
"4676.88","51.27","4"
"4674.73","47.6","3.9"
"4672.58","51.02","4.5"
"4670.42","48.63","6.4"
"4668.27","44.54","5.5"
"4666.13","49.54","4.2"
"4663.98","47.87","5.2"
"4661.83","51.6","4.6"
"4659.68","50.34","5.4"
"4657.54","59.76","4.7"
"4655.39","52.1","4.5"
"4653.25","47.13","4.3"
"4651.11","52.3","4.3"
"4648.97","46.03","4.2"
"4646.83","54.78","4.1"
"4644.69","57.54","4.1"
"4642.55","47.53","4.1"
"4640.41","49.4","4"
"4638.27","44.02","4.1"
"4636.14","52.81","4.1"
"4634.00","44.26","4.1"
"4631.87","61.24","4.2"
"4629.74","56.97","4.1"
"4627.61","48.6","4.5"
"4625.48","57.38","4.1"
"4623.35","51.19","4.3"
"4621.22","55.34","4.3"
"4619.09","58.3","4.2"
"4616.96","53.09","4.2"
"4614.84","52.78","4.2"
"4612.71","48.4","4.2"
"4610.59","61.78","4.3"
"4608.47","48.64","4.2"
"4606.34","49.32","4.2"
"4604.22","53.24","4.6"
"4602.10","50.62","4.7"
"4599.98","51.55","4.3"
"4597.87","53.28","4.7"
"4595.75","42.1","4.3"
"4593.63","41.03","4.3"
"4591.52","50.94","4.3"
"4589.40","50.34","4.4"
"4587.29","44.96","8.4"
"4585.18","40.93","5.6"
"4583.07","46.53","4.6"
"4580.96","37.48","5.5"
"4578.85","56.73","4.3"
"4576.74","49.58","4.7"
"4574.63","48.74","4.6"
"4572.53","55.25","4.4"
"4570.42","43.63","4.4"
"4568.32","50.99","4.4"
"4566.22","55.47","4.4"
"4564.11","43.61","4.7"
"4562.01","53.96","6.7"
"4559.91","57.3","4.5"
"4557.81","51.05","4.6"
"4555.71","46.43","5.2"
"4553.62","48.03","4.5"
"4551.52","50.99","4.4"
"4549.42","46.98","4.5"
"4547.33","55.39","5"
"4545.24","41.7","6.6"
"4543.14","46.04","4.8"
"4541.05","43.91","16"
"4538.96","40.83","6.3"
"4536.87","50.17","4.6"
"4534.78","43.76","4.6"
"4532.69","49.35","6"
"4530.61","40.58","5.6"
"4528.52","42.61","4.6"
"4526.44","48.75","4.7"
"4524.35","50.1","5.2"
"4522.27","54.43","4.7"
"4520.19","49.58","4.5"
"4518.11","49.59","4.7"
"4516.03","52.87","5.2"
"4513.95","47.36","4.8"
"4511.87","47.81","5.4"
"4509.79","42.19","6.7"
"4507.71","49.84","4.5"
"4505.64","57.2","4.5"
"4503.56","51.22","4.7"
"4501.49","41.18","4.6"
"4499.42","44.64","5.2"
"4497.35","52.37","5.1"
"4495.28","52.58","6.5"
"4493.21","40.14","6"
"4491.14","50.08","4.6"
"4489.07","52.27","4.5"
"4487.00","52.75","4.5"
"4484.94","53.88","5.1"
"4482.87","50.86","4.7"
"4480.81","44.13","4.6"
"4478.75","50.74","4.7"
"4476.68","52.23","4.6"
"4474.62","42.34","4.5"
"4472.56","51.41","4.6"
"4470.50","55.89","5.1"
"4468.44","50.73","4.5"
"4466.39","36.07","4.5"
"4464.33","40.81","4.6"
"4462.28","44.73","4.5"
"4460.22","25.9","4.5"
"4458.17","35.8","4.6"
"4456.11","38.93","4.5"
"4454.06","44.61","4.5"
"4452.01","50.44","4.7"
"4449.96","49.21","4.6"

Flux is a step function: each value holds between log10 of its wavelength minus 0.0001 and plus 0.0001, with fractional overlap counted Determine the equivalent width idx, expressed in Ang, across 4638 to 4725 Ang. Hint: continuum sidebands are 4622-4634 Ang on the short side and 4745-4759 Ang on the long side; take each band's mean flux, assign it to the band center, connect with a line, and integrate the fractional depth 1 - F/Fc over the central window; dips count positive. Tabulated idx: 5.0 Ang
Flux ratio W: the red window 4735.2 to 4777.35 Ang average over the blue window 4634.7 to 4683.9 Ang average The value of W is 1.03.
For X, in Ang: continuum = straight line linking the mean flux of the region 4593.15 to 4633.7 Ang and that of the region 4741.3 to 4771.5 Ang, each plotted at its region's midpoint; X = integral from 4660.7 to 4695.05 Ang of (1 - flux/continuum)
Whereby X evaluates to 1.0 Ang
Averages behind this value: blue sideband 52.4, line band 50.2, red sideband 50.9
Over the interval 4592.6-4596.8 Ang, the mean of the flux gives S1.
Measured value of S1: 41.5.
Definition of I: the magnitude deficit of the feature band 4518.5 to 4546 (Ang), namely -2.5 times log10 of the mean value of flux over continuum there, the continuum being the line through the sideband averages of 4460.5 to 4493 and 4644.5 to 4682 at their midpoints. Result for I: 0.05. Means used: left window 47.9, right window 51.1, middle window 46.4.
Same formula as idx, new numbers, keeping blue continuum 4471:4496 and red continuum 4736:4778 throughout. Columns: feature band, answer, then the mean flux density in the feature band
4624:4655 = -0.3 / 51.4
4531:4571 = 1.4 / 48.3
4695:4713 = 1.6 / 46.9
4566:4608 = 1.6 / 48.5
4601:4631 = -1.6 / 53.3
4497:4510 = 0.3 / 48.6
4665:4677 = 0.6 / 48.6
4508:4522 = 0.3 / 48.6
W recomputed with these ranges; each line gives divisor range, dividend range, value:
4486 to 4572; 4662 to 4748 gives 1.04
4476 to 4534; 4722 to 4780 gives 1.08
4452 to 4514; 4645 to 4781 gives 1.10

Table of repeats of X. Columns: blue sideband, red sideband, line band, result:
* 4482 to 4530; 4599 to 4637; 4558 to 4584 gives 0.7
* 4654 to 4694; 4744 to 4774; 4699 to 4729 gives 0.6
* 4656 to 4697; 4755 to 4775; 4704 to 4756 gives 1.4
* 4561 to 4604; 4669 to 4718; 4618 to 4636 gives -2.0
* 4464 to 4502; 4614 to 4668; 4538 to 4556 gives 1.1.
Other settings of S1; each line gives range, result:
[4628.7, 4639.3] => 51.9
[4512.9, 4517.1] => 50.1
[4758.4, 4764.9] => 54.5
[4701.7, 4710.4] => 47.5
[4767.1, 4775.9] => 56.2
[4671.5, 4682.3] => 52.1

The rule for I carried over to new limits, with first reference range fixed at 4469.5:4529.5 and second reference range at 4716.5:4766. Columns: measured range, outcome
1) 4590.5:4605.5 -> 0.04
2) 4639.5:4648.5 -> -0.01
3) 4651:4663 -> -0.01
